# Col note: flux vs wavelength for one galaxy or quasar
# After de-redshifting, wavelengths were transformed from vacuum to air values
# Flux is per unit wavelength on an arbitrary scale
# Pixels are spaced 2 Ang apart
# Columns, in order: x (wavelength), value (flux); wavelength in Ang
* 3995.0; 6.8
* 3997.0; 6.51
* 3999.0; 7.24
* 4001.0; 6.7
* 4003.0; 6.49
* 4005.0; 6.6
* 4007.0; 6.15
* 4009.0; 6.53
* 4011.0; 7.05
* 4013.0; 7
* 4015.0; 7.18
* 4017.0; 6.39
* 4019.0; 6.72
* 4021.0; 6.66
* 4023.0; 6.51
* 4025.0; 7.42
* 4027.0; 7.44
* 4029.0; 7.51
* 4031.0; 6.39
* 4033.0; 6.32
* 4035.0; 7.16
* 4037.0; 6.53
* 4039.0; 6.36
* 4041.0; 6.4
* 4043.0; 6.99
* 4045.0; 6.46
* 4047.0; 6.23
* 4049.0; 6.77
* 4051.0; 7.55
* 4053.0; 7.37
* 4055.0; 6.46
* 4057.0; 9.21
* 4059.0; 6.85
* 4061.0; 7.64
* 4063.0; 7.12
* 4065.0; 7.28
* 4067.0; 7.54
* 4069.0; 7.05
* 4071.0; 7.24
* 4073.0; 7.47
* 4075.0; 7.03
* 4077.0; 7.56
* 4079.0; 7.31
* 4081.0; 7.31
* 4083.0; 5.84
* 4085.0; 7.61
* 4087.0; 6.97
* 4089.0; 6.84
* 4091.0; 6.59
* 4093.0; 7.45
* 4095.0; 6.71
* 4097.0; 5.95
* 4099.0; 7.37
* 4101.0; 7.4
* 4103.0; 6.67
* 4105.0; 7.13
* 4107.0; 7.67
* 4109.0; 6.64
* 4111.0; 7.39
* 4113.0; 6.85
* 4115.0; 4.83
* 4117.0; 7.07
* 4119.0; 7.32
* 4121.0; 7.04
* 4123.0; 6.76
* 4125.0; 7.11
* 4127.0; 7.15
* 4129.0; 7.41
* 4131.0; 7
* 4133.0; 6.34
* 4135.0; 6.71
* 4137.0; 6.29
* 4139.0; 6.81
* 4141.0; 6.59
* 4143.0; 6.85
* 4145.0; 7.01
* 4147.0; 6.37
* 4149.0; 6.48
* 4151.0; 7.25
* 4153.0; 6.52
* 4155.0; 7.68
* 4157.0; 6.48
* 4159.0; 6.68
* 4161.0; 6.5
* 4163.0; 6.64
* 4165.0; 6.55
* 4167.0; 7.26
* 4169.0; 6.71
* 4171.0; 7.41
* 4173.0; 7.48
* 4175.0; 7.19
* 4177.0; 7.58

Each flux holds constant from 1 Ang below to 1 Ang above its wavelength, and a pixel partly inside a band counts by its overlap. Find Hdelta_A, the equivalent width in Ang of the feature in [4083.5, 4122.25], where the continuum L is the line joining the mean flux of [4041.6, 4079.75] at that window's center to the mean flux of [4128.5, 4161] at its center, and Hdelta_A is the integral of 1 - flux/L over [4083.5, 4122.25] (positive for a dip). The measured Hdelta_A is 0.4 Ang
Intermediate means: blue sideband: 7.21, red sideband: 6.76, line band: 6.91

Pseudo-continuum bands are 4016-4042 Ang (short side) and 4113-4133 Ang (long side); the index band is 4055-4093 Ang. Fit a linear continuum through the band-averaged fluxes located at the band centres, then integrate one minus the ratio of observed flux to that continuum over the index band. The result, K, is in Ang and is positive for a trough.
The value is -2.5 Ang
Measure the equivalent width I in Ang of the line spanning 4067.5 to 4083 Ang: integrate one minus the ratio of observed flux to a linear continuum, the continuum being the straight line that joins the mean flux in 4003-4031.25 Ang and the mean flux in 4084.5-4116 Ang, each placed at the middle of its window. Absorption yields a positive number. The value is -0.8 Ang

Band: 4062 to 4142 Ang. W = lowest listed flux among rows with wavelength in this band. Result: 4.83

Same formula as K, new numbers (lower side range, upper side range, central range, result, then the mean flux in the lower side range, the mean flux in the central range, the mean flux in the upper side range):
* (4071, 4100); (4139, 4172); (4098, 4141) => 0.1 Ang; 7.01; 6.9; 6.81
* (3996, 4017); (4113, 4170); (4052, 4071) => -1.8 Ang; 6.73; 7.38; 6.77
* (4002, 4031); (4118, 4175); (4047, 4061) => -1.0 Ang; 6.82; 7.31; 6.88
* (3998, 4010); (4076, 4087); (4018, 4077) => -1.2 Ang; 6.62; 7.03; 7.11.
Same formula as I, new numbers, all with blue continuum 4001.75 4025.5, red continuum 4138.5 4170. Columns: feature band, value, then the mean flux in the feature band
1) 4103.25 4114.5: -0.4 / 7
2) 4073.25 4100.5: -1.0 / 6.99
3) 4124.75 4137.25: -0.2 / 6.88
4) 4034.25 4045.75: 0.1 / 6.64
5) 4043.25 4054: -0.3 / 6.88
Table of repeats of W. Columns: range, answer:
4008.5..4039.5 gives 6.32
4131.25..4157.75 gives 6.29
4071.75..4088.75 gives 5.84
